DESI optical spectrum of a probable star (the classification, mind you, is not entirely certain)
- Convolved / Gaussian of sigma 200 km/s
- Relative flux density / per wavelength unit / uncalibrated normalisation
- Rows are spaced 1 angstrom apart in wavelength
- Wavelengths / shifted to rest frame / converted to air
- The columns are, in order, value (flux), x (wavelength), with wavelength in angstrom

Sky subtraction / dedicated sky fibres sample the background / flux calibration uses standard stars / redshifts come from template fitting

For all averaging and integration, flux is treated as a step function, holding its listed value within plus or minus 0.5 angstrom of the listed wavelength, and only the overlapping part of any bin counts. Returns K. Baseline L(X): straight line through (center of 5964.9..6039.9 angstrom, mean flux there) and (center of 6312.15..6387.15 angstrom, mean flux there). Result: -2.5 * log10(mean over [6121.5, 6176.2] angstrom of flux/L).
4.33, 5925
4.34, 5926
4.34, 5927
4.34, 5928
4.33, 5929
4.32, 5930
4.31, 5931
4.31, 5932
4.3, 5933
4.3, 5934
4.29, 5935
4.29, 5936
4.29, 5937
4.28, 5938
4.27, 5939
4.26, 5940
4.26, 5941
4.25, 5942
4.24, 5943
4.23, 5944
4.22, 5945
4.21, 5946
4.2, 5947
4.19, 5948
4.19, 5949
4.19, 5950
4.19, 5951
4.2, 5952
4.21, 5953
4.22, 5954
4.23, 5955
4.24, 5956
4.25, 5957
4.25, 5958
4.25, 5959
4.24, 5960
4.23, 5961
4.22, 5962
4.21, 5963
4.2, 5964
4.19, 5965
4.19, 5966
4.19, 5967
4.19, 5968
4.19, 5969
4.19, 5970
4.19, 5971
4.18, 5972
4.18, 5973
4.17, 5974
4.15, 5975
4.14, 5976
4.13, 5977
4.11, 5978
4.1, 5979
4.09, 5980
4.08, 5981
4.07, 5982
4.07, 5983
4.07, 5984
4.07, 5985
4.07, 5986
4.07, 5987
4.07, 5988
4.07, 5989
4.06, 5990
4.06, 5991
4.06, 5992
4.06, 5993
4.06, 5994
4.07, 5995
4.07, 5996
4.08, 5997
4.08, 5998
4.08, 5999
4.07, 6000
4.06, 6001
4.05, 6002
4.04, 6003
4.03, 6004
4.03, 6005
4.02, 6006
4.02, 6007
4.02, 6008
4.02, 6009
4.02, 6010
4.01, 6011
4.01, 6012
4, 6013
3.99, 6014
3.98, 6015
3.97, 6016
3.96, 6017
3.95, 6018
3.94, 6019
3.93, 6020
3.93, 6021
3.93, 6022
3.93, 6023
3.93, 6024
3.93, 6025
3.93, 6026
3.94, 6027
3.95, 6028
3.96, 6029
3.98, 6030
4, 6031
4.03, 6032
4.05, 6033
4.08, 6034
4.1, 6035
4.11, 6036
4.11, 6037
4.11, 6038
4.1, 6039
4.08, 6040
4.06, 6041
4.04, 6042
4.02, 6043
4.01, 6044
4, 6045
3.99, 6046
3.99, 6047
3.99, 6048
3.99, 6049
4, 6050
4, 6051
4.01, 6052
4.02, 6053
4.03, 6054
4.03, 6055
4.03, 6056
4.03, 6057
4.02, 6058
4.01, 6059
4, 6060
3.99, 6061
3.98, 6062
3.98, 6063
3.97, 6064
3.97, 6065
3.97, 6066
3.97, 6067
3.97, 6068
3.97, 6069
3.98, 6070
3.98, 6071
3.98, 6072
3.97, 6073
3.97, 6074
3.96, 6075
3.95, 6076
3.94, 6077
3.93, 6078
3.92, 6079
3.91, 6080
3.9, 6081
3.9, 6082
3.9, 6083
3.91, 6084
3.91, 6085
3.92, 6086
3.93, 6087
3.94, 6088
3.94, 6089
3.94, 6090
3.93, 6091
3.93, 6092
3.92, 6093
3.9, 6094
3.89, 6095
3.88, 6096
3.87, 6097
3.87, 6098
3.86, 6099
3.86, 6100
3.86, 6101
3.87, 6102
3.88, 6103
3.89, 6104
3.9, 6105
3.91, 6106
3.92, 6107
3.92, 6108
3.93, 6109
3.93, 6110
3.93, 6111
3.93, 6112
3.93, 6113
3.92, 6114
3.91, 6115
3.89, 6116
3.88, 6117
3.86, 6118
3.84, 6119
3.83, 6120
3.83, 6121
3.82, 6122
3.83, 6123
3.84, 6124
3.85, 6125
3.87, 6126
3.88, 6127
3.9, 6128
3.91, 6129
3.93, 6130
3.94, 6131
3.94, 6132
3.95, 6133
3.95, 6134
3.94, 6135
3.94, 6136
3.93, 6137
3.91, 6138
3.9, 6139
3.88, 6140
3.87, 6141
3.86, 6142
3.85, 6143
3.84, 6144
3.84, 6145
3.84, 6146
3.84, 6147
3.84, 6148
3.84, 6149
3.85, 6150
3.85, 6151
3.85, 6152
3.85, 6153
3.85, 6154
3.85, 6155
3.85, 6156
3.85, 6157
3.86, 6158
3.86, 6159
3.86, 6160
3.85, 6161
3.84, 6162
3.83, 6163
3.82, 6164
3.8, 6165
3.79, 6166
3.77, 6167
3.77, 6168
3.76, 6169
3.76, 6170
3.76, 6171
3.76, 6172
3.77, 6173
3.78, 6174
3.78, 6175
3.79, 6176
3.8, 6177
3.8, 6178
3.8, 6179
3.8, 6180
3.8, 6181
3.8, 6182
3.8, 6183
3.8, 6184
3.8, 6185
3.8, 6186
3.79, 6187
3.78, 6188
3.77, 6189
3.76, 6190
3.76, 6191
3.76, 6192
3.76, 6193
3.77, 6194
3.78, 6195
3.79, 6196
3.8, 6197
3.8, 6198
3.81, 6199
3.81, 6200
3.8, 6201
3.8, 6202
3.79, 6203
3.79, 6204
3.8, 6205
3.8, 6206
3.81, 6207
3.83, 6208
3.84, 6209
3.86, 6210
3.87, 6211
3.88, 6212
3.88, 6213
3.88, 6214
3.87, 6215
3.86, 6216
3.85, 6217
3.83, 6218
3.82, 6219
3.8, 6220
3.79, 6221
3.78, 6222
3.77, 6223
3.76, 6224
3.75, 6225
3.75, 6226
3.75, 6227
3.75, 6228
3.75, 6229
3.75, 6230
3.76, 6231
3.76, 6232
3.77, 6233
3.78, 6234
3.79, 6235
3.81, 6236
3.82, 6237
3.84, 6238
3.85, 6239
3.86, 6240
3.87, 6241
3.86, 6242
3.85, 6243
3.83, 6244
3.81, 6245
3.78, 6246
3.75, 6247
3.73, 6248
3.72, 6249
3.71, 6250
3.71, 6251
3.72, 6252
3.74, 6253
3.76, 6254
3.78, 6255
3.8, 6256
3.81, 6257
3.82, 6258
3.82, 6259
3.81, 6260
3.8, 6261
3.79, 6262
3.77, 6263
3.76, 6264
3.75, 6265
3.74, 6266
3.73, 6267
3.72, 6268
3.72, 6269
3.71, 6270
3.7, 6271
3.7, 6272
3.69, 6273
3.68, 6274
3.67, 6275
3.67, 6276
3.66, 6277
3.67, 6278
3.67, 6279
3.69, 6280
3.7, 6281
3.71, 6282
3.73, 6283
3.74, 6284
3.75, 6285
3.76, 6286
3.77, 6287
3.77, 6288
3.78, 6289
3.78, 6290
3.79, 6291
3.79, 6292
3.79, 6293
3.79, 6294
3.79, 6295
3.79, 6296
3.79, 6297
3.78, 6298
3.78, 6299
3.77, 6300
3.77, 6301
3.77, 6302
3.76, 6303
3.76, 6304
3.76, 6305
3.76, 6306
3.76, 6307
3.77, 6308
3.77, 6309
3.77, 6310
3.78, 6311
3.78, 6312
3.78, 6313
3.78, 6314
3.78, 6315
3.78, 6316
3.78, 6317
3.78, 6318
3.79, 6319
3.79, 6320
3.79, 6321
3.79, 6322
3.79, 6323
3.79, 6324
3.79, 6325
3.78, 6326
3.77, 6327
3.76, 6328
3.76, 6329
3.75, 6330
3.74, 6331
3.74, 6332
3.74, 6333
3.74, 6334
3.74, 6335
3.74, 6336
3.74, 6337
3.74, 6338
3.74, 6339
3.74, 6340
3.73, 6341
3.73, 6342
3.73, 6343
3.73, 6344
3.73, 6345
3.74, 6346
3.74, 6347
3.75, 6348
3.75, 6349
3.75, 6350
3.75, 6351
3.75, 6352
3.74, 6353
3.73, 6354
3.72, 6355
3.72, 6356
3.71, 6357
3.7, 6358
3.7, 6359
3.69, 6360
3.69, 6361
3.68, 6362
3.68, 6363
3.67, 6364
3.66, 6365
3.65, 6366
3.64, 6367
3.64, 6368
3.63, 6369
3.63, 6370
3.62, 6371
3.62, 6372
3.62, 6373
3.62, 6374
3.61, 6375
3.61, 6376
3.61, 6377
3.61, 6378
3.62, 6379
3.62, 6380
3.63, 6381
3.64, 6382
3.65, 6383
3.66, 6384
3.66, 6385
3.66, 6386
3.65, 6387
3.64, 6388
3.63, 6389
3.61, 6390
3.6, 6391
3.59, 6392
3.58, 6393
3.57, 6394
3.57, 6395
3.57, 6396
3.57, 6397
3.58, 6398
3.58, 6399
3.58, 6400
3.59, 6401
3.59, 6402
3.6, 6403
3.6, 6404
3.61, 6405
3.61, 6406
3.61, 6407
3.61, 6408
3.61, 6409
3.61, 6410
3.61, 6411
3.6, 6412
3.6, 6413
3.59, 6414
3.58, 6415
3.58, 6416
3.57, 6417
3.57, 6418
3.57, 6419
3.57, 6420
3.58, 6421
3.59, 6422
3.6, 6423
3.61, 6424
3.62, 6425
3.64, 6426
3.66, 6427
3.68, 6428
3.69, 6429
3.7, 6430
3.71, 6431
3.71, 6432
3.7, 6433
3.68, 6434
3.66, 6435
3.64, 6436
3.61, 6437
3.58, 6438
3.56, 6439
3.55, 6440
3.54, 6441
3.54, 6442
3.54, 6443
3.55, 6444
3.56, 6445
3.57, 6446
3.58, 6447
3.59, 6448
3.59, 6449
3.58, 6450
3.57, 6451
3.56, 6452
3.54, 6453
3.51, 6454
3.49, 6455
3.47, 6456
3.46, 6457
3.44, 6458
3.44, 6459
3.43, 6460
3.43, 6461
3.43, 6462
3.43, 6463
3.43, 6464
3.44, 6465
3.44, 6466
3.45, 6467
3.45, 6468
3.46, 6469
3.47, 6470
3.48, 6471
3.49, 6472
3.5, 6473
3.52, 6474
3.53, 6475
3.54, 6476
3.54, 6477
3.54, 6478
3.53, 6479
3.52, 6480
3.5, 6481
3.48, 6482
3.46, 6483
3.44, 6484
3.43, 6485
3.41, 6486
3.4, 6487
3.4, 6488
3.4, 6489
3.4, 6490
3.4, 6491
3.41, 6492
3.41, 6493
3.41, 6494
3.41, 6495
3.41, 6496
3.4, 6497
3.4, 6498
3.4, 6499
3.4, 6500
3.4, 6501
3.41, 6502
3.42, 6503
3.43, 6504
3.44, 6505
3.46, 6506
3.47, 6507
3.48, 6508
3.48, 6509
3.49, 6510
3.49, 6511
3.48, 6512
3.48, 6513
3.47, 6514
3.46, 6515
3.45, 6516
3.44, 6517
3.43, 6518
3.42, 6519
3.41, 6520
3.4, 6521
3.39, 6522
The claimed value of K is 0.02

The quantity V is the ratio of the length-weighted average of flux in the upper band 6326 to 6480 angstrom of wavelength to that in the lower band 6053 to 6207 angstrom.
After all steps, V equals 0.93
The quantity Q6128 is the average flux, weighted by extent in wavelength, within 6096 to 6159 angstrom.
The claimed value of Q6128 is 3.88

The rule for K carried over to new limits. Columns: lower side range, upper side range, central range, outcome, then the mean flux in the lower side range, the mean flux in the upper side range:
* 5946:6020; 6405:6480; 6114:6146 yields 0.01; 4.11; 3.56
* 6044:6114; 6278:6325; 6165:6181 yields 0.03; 3.95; 3.77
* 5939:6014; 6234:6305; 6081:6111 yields 0.02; 4.13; 3.76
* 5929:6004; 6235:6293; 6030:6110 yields 0.02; 4.17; 3.76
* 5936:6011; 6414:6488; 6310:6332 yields -0.02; 4.14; 3.54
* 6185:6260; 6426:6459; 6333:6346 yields -0.02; 3.8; 3.59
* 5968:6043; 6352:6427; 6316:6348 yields -0.02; 4.05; 3.63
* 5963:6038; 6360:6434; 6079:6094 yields 0.01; 4.06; 3.62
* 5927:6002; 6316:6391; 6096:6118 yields 0.03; 4.18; 3.7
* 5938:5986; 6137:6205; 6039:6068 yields 0.00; 4.19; 3.81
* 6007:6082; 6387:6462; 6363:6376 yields 0.00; 3.99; 3.58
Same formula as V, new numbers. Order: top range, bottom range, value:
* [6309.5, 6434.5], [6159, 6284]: 0.97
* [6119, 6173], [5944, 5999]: 0.93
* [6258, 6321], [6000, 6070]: 0.94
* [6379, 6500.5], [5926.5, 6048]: 0.86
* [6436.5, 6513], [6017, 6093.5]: 0.87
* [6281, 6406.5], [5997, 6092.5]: 0.93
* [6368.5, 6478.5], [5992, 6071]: 0.89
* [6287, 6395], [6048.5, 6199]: 0.96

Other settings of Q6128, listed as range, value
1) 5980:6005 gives 4.07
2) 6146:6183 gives 3.81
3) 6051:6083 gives 3.97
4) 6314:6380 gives 3.72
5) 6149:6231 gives 3.8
